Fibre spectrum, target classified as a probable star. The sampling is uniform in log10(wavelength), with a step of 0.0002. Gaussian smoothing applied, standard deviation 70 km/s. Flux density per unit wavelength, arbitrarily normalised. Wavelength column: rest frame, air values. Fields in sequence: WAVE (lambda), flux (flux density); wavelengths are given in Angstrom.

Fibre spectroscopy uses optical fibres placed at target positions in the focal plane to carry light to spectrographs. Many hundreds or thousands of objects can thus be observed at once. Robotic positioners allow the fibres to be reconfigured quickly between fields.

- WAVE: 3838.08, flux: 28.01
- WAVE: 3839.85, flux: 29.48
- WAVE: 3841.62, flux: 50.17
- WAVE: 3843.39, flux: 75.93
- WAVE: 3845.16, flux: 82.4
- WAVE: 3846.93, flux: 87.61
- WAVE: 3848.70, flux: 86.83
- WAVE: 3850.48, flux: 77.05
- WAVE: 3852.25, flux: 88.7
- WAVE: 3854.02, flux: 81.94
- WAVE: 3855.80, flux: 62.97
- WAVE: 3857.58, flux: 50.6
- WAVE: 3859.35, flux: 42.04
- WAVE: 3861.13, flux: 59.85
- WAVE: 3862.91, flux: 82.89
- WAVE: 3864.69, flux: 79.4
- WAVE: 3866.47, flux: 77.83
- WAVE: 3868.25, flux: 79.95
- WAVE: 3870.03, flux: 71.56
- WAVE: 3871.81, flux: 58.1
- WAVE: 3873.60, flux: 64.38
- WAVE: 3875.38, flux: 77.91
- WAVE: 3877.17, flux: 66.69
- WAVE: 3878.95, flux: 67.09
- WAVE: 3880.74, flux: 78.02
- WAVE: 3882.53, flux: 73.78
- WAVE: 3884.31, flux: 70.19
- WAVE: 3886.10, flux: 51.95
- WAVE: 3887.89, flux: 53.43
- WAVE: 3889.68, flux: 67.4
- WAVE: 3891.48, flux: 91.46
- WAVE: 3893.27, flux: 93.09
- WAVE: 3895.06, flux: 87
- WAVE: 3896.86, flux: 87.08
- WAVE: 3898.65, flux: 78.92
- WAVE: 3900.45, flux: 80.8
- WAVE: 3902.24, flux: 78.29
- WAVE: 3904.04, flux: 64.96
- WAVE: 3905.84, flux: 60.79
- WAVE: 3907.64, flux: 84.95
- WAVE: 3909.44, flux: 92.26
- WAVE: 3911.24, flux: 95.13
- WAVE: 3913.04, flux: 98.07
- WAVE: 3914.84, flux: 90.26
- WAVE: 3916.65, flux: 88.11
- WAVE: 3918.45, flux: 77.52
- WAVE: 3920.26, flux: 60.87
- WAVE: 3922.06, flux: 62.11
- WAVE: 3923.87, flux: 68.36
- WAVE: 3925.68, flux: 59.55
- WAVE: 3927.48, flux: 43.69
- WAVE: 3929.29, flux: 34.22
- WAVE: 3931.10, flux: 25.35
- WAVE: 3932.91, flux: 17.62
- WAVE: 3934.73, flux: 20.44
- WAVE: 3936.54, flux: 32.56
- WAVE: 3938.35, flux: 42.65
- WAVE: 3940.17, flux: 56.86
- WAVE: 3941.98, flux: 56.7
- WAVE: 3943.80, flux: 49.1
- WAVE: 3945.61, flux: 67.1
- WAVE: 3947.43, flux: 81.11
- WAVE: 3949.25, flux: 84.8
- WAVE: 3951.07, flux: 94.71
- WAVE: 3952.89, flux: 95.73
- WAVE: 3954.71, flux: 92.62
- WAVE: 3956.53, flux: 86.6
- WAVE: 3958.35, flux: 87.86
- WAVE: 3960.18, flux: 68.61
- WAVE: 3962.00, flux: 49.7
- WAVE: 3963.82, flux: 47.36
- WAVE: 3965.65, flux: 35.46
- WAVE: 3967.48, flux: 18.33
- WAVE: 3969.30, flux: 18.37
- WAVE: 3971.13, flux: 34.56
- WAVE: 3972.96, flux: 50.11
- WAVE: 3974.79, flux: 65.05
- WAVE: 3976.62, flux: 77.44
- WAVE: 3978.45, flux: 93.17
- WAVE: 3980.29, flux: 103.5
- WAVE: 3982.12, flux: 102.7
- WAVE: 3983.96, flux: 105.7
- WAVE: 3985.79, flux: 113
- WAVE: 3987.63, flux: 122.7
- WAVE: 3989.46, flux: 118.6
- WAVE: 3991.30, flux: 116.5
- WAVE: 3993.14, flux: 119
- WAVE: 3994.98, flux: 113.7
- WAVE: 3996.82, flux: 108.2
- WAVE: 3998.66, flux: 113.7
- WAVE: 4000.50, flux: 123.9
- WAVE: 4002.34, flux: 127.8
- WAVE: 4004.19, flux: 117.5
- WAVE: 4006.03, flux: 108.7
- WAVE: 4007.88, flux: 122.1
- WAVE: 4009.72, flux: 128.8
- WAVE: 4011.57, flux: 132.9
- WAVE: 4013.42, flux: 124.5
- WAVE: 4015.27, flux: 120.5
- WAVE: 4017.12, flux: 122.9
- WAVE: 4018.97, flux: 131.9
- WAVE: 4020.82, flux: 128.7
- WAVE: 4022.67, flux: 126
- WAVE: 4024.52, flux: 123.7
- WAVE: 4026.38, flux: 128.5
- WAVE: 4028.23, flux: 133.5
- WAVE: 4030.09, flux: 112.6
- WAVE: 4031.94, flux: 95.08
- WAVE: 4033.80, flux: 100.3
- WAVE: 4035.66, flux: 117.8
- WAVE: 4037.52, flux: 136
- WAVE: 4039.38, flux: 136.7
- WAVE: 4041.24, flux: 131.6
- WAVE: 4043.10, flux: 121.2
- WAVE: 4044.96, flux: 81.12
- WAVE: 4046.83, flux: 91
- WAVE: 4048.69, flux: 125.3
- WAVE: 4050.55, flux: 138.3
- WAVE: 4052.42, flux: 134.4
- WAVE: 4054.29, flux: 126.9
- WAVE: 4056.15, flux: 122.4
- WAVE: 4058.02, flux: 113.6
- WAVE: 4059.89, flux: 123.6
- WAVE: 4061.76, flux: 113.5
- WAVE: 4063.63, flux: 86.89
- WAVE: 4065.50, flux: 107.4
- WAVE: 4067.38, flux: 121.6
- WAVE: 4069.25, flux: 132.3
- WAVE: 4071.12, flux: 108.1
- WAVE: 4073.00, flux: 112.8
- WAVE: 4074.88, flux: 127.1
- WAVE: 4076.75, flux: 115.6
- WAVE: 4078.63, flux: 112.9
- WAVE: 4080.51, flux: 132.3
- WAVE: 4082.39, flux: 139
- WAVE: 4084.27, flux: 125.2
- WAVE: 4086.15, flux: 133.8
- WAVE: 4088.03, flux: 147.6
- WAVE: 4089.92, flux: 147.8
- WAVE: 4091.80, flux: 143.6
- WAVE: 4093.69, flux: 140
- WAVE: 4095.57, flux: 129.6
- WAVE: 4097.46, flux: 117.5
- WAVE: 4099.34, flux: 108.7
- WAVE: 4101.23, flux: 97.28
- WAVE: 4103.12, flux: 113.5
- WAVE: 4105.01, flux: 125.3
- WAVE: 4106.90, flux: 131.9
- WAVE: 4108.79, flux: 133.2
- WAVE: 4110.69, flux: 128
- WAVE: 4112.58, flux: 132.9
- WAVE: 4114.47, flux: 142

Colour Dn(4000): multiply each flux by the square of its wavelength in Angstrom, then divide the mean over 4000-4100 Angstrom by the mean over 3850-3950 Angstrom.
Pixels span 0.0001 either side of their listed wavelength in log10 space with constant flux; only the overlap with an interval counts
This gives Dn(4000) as 2.0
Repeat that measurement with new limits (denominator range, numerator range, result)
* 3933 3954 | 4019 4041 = 2.11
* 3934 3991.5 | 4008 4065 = 1.75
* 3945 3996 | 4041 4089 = 1.55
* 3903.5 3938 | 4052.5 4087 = 2.11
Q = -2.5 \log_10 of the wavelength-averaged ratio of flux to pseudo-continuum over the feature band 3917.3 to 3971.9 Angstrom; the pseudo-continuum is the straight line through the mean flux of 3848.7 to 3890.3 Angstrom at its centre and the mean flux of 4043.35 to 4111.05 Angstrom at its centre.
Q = 0.49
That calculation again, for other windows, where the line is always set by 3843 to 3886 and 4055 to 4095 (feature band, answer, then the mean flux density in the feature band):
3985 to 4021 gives -0.14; 121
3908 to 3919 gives -0.08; 90.4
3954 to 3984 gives 0.44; 65.6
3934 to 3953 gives 0.45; 61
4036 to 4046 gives -0.05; 121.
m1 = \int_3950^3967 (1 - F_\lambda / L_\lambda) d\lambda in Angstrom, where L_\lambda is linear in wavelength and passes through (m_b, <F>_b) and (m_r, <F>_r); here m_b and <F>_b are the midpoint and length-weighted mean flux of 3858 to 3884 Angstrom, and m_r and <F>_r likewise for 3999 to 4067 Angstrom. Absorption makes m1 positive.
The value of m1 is 4.3 Angstrom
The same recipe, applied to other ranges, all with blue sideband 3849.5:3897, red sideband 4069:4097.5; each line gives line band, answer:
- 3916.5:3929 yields 3.27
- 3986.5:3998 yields -1.32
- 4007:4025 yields -2.50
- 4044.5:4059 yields 0.36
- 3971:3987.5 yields 2.30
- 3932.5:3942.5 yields 5.75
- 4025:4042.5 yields -0.85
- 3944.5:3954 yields 0.88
